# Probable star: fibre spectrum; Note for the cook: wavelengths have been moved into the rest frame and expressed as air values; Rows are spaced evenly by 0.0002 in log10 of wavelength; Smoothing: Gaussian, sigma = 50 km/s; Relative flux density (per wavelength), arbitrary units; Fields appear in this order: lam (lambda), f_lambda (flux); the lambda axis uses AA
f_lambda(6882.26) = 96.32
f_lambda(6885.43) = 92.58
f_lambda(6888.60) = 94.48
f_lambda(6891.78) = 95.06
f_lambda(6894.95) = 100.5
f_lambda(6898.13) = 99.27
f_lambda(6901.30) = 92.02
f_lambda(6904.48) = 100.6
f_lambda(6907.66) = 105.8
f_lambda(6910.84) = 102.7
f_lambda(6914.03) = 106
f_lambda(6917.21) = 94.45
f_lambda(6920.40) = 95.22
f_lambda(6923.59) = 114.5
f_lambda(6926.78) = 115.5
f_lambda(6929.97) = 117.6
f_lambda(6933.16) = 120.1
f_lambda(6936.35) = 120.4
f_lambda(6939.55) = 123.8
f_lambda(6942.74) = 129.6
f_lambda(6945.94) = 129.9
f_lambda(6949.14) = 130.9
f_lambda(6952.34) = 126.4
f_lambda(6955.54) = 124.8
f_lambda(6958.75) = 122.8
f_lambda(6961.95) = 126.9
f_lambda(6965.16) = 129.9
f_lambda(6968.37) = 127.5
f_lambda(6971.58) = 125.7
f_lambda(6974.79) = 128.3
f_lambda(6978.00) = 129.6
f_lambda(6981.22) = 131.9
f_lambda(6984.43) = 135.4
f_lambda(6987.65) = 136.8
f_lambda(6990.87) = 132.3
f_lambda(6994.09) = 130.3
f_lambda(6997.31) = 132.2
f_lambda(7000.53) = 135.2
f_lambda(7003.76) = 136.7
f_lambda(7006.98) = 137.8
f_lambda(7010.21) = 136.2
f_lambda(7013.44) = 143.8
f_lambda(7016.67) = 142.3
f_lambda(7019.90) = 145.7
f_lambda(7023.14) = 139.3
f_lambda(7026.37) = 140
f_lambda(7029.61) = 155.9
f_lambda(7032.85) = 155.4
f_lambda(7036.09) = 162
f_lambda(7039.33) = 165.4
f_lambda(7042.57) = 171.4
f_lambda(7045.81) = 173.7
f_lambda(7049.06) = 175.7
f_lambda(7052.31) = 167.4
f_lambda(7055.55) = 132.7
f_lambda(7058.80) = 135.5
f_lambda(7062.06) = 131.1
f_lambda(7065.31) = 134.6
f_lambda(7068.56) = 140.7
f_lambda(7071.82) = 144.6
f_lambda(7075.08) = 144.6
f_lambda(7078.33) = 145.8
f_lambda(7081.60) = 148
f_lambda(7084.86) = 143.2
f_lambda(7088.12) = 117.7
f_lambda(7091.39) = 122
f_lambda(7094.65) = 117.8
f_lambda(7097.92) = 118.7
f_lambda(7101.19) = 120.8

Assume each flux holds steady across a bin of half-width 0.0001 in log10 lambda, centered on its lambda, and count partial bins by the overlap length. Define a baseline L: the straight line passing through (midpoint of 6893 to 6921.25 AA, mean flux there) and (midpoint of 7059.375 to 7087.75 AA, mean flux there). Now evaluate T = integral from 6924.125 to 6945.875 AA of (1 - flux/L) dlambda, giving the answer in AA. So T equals -3.05 AA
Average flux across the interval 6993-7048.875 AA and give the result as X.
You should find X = 148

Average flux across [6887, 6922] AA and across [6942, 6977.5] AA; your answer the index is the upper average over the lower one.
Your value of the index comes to 1.3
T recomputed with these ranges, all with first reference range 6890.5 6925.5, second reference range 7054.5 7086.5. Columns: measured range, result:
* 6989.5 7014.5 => -2.4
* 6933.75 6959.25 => -3.7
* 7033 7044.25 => -2.8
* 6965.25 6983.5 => -1.9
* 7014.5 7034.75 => -2.7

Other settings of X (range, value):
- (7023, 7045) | 157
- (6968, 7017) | 134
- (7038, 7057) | 165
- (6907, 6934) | 108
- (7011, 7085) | 149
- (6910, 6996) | 123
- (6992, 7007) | 134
